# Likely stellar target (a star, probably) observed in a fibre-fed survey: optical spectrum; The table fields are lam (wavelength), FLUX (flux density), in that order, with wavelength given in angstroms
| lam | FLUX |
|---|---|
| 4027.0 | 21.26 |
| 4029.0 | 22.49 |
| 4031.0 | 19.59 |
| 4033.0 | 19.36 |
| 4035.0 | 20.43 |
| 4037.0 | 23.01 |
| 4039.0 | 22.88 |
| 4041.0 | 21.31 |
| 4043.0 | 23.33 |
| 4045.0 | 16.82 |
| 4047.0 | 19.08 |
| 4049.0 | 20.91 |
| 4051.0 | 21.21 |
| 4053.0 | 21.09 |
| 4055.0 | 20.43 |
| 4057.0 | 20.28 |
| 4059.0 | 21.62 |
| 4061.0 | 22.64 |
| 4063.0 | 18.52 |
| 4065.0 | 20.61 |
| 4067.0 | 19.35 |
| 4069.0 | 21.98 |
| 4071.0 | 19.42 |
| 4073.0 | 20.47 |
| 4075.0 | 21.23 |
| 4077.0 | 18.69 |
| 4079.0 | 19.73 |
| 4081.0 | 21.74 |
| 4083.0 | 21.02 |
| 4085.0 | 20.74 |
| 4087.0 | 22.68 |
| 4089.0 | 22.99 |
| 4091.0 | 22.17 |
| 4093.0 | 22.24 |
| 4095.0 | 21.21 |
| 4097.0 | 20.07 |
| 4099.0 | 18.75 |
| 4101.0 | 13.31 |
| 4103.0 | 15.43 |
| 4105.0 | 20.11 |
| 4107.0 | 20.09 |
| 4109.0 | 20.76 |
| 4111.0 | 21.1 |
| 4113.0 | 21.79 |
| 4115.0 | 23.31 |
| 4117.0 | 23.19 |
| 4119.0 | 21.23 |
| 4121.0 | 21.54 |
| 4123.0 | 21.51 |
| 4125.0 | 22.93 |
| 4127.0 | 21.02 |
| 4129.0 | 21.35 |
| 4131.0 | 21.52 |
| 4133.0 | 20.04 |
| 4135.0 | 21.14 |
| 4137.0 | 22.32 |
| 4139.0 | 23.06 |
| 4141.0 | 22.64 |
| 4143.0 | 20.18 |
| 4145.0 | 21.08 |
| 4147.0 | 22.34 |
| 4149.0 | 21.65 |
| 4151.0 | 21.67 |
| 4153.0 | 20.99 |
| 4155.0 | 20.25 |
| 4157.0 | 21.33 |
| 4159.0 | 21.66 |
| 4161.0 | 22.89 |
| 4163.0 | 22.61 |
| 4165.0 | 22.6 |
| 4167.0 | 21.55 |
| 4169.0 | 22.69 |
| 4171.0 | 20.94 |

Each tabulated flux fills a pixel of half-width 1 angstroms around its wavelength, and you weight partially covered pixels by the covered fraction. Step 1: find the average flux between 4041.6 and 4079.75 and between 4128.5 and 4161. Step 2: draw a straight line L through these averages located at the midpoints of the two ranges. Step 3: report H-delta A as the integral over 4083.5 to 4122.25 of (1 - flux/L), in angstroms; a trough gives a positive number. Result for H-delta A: 0.51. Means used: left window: 20.4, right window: 21.5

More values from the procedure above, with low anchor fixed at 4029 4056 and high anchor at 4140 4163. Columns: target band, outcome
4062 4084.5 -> 0.8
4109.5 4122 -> -0.4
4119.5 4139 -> -0.1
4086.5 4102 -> 0.6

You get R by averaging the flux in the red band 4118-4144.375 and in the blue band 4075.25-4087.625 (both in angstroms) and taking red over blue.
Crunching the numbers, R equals 1.04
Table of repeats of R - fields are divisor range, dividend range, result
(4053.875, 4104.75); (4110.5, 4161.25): 1.07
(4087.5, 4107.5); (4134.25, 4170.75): 1.11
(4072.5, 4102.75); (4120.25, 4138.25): 1.06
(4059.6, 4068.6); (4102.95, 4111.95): 0.97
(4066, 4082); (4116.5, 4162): 1.06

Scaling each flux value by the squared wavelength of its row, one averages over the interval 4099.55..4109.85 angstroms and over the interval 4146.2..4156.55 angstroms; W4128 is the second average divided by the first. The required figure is 1.22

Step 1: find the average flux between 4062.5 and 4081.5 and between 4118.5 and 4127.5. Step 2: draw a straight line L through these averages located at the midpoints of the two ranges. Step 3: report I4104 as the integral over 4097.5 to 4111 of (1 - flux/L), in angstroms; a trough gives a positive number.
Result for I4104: 1.8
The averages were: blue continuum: 20.2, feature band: 18.4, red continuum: 21.7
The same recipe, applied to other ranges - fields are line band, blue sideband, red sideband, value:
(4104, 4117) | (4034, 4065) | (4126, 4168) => 0.0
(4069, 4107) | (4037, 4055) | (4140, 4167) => 1.9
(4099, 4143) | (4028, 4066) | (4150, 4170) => 1.3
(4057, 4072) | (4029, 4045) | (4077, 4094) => 0.6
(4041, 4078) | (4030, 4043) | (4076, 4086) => 0.6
